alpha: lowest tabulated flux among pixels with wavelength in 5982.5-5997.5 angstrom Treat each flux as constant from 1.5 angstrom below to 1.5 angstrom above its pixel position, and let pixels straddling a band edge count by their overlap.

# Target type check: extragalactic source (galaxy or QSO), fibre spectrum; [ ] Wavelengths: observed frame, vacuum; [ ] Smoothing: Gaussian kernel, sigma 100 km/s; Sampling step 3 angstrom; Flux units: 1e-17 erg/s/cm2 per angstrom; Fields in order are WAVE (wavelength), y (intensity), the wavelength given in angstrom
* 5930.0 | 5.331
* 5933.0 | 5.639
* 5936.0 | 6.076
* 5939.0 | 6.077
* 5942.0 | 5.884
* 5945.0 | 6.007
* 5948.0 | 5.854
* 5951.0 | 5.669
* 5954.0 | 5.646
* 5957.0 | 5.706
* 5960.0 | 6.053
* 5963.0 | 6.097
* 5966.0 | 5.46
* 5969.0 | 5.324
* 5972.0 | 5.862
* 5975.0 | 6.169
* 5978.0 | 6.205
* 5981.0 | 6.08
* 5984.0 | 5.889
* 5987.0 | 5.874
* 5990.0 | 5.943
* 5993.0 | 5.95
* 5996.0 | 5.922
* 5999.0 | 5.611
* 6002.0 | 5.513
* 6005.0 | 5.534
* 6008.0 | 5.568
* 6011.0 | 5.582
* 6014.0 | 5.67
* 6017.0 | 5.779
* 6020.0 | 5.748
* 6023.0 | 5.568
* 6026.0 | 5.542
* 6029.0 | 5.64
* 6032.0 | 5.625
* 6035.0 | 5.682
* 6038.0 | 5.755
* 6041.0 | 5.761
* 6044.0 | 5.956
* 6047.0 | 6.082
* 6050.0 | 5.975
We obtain 5.874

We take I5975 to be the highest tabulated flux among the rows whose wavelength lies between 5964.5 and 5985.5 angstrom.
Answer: 6.205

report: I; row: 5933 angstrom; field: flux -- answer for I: 5.639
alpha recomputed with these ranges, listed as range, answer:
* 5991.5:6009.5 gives 5.513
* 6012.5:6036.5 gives 5.542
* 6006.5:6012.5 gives 5.568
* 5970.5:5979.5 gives 5.862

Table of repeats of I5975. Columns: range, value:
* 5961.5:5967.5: 6.097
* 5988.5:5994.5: 5.95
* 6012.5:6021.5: 5.779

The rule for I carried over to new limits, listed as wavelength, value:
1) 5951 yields 5.669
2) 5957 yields 5.706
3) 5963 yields 6.097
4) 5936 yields 6.076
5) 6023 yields 5.568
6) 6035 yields 5.682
